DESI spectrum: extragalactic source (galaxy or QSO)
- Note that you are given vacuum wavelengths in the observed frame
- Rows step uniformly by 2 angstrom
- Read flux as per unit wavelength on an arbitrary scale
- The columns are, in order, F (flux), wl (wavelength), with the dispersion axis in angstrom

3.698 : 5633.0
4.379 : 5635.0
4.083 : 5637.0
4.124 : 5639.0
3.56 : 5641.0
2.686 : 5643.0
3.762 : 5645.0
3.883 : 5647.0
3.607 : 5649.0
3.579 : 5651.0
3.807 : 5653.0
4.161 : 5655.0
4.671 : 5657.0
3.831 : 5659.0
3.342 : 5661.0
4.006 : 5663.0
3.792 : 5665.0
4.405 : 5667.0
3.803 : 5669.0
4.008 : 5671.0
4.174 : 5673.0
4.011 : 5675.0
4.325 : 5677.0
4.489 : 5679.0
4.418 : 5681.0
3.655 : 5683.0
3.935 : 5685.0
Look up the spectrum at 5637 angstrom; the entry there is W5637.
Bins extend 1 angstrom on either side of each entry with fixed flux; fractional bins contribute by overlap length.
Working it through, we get 4.083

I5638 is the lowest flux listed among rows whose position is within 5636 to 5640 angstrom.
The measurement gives 4.083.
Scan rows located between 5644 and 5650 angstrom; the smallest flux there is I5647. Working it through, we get 3.607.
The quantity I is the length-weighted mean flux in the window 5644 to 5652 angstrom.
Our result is 3.71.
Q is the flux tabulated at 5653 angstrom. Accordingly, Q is 3.807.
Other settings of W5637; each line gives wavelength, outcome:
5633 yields 3.698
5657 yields 4.671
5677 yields 4.325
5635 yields 4.379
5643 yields 2.686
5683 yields 3.655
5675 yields 4.011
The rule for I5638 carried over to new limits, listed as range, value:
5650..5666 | 3.342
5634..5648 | 2.686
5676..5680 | 4.325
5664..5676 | 3.792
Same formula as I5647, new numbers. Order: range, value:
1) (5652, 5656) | 3.807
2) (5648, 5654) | 3.579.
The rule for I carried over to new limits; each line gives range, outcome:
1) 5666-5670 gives 4.1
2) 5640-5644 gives 3.12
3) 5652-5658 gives 4.21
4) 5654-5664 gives 4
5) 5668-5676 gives 4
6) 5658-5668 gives 3.88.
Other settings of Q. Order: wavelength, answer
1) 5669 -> 3.803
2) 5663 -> 4.006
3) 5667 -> 4.405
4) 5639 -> 4.124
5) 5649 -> 3.607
